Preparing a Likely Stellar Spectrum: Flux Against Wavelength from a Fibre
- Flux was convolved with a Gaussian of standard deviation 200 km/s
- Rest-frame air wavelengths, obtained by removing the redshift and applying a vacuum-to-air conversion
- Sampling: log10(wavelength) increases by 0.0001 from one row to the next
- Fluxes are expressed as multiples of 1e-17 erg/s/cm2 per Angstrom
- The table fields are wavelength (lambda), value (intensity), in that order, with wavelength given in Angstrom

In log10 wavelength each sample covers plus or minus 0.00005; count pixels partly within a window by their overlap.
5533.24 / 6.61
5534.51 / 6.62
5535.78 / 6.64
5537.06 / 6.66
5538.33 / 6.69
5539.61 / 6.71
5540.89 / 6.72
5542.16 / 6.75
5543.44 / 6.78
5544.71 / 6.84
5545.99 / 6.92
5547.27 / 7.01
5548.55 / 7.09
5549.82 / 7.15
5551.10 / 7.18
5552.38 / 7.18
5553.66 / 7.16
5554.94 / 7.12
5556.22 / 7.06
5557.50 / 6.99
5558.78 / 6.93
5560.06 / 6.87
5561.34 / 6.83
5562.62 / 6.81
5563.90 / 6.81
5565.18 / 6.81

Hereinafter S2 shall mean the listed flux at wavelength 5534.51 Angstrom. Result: 6.62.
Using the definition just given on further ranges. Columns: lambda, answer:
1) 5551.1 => 7.18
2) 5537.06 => 6.66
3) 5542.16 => 6.75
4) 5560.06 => 6.87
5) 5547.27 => 7.01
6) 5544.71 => 6.84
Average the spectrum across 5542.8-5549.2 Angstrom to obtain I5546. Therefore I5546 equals 6.93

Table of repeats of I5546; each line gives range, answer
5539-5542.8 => 6.73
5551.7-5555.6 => 7.14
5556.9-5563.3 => 6.89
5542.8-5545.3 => 6.82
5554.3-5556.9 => 7.08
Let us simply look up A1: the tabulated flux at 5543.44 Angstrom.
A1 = 6.78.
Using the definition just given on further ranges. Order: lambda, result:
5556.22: 7.06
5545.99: 6.92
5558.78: 6.93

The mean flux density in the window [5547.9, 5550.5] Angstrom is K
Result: 7.13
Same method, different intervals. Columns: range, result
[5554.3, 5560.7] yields 6.99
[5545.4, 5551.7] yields 7.07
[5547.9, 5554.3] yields 7.15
